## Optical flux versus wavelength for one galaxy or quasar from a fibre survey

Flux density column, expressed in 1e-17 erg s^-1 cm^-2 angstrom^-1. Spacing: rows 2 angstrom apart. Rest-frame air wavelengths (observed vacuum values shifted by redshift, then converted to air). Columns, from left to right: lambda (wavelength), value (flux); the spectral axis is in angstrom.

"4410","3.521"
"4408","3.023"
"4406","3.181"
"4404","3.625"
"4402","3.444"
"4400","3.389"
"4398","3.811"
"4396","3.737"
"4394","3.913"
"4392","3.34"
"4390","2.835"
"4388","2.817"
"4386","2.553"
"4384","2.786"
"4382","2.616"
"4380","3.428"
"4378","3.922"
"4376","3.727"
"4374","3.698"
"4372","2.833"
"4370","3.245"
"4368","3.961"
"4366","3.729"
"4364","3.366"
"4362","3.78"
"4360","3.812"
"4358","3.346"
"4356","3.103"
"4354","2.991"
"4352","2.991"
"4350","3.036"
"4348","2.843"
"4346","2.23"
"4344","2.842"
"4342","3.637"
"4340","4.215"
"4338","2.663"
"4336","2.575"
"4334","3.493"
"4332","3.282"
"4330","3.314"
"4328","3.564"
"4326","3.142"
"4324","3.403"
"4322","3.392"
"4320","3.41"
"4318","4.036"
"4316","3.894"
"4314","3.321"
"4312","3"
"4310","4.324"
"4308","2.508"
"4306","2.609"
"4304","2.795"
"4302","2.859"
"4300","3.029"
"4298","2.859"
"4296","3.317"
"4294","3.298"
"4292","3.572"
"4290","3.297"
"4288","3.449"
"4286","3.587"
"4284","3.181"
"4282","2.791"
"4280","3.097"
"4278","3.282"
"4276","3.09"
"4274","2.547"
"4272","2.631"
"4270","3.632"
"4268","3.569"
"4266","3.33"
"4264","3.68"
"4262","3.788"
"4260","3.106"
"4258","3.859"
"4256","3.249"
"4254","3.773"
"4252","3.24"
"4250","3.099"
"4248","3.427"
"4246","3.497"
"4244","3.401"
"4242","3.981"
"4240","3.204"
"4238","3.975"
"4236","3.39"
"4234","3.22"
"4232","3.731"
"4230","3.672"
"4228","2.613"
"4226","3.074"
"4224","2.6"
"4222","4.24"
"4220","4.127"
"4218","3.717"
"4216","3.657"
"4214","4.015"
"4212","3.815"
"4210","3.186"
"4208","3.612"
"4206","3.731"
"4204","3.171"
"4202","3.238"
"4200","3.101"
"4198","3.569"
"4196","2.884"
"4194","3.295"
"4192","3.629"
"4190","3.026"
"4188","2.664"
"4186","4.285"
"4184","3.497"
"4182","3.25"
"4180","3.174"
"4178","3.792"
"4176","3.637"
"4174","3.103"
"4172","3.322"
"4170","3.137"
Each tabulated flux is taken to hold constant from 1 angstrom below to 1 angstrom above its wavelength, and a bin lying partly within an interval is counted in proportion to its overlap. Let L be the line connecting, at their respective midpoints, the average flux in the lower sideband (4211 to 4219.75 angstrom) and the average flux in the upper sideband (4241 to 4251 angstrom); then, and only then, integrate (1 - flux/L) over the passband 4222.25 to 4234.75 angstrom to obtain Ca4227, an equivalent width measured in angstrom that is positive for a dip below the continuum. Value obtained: 1.6 angstrom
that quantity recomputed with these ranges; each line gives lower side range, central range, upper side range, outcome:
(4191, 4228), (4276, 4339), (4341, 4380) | 2.5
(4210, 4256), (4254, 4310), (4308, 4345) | 3.8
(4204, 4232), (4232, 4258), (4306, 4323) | 0.2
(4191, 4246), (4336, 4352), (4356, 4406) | 1.8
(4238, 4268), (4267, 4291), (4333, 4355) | 1.3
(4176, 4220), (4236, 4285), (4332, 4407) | 0.7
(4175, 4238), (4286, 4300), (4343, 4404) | 0.2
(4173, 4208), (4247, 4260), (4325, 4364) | -0.5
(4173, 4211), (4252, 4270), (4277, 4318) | -1.4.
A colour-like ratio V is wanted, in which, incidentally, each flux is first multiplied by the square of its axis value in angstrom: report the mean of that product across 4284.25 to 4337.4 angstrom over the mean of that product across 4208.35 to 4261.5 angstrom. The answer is 0.97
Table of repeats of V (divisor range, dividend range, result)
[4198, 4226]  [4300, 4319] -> 0.96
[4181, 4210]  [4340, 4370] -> 1.06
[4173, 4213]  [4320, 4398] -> 1.05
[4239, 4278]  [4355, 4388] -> 1.05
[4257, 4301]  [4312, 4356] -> 1.02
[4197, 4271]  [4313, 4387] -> 1.00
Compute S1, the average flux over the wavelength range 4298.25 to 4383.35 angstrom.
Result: 3.28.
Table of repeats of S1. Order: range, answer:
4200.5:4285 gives 3.41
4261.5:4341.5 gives 3.27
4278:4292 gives 3.26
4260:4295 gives 3.28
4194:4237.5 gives 3.45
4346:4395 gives 3.26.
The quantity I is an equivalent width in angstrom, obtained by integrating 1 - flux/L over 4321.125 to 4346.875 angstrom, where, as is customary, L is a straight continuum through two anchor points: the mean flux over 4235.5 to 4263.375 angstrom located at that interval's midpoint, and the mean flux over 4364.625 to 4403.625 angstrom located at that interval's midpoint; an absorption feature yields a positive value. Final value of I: 1.5 angstrom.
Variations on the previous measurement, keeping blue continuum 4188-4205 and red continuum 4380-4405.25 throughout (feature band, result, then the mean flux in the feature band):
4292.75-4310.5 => 1.04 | 3.04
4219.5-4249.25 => -2.31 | 3.46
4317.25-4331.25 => -0.96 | 3.45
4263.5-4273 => -0.39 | 3.35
